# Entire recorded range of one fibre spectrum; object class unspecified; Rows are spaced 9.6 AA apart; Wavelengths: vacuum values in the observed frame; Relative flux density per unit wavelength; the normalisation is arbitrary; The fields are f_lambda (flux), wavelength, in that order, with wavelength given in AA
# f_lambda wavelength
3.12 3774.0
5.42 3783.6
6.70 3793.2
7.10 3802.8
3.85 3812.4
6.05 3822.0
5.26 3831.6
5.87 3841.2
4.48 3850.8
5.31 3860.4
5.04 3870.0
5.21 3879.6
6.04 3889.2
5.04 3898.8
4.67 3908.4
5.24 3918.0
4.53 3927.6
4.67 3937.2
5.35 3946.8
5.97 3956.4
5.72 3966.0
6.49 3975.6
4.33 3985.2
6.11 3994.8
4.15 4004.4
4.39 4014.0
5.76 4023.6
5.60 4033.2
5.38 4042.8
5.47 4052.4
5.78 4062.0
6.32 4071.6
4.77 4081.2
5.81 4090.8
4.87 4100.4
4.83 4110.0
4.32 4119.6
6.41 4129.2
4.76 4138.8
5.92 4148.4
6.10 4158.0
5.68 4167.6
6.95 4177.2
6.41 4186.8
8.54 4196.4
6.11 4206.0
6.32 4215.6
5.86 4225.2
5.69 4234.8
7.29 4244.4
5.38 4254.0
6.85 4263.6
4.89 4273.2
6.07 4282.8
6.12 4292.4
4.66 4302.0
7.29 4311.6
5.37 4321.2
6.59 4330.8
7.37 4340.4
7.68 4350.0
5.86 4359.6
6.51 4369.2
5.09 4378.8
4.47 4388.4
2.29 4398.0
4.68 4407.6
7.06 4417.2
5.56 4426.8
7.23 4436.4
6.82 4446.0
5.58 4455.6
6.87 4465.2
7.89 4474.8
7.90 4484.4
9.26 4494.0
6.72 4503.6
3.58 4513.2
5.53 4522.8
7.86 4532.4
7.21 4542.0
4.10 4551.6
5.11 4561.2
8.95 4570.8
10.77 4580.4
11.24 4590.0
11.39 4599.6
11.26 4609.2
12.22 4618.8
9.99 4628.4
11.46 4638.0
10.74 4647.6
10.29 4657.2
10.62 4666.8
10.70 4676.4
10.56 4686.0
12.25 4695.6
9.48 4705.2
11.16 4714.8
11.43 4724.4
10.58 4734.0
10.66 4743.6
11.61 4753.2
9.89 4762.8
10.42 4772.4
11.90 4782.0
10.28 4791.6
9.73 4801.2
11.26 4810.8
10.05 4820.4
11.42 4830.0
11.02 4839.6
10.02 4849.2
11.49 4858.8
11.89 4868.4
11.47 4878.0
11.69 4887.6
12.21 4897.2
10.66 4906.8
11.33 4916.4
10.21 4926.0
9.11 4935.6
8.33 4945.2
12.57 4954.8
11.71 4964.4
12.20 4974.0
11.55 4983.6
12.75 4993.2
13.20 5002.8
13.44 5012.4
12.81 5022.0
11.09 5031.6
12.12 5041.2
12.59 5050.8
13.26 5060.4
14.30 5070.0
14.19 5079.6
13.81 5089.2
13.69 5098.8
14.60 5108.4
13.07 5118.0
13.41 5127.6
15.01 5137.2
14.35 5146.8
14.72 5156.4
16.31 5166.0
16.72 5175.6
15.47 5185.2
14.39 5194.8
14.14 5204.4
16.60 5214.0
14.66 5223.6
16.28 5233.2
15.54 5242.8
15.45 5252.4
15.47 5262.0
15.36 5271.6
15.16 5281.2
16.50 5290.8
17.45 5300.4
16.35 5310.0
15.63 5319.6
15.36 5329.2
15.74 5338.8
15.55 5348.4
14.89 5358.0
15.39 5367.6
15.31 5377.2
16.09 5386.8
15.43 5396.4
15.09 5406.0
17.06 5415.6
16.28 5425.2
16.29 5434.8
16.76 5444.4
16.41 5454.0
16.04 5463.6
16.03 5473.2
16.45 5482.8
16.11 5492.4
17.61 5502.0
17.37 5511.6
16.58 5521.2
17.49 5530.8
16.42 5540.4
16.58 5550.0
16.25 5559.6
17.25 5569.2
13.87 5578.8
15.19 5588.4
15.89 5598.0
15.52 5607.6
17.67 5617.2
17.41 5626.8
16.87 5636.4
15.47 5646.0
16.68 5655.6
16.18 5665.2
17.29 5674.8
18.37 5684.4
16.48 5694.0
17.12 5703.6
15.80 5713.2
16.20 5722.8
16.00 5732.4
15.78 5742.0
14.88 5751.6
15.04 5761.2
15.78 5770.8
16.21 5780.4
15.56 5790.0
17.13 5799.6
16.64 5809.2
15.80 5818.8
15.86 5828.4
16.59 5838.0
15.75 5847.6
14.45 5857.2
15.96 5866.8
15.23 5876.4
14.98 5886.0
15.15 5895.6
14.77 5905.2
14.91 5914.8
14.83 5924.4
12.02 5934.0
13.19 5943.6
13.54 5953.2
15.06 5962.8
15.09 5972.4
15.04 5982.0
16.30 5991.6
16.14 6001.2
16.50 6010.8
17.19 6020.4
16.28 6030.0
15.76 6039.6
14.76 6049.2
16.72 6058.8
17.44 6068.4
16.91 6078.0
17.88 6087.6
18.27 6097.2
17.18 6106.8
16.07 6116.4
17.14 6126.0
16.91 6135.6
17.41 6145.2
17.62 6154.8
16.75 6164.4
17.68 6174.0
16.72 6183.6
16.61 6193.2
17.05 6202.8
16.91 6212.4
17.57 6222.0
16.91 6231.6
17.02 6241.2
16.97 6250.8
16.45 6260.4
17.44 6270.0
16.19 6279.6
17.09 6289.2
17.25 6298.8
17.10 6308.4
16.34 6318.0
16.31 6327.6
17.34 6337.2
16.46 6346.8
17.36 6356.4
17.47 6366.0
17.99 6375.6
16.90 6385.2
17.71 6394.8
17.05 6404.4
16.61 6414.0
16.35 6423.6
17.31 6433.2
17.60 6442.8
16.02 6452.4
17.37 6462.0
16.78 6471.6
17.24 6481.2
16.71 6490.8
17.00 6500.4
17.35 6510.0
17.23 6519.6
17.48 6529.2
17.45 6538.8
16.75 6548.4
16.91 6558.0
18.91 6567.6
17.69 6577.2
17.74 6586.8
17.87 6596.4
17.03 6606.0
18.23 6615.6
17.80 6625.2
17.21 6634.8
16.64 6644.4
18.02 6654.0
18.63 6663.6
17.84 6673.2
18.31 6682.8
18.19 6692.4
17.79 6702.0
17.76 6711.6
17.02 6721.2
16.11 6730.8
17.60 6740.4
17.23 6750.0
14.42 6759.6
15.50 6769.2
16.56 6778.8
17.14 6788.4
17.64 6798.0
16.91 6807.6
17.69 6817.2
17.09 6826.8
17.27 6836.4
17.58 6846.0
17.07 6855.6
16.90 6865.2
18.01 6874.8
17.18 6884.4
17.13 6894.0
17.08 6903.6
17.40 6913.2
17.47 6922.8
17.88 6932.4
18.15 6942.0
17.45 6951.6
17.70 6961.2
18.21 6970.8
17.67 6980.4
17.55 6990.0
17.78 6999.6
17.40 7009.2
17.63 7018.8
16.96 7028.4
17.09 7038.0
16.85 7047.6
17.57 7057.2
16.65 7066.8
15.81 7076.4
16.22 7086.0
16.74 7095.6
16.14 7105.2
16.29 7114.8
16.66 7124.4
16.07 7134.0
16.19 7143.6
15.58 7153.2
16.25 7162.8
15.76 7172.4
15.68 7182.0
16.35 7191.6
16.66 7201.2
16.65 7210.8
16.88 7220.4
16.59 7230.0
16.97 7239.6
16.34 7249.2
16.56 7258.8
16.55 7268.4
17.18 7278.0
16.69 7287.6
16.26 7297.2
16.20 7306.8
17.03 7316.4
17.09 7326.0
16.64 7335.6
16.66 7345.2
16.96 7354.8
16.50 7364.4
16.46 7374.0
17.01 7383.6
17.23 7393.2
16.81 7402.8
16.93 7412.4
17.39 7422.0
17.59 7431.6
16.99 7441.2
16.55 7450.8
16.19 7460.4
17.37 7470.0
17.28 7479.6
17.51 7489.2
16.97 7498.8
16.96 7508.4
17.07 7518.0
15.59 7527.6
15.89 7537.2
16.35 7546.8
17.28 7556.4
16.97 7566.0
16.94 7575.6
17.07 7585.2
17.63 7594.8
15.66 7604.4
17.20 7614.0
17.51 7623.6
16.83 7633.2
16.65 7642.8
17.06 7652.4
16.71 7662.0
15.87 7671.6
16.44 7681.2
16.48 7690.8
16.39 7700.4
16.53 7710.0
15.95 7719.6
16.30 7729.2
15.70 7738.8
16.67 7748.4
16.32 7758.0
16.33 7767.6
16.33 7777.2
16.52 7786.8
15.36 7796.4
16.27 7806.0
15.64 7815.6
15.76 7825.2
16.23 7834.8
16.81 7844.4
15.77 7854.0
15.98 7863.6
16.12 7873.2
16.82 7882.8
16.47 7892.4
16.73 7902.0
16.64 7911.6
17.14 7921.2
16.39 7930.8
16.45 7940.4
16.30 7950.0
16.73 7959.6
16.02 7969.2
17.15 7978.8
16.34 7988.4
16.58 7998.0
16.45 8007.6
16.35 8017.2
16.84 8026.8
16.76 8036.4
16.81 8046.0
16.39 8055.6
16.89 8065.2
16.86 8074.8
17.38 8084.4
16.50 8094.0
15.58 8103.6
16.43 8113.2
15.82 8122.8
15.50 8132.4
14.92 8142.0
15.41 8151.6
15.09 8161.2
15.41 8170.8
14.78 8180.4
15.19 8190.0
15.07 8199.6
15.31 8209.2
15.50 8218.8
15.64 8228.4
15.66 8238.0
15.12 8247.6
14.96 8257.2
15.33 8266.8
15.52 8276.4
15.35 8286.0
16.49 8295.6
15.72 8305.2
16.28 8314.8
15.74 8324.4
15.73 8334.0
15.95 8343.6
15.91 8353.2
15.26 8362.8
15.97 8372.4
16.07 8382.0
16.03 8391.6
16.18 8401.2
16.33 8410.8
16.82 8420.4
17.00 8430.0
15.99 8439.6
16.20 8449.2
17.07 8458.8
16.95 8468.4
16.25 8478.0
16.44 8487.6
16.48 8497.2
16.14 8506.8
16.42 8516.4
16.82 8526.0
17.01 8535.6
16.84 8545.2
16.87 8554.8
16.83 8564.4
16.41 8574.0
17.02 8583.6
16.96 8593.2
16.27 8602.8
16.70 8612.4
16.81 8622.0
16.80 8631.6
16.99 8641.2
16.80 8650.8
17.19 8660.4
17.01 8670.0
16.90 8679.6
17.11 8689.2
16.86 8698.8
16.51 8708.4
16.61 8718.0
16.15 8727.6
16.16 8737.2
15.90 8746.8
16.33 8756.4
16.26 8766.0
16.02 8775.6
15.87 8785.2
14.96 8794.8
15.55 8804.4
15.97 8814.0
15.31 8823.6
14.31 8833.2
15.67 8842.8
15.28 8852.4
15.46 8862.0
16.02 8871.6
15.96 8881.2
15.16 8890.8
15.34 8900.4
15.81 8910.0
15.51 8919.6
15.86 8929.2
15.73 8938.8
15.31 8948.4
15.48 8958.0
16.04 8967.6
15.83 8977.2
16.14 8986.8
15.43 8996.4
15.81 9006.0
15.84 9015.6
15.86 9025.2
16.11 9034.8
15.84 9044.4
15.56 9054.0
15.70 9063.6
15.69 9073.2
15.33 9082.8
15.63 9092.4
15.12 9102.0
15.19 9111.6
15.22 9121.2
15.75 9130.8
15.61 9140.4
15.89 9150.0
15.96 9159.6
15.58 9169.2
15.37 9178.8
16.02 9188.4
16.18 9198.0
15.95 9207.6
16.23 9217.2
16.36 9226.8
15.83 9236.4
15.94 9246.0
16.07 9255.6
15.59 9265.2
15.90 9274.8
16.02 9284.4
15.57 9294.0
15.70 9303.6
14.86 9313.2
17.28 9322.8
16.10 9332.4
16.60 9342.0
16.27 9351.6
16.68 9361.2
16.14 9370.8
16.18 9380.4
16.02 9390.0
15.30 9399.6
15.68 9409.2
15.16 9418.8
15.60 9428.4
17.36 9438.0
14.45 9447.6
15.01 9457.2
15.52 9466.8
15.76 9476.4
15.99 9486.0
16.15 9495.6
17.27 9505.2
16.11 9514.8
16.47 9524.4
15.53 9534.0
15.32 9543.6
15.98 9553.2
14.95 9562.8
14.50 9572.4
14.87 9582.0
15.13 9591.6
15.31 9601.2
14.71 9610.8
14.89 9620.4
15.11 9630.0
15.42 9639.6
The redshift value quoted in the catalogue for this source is 0.147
